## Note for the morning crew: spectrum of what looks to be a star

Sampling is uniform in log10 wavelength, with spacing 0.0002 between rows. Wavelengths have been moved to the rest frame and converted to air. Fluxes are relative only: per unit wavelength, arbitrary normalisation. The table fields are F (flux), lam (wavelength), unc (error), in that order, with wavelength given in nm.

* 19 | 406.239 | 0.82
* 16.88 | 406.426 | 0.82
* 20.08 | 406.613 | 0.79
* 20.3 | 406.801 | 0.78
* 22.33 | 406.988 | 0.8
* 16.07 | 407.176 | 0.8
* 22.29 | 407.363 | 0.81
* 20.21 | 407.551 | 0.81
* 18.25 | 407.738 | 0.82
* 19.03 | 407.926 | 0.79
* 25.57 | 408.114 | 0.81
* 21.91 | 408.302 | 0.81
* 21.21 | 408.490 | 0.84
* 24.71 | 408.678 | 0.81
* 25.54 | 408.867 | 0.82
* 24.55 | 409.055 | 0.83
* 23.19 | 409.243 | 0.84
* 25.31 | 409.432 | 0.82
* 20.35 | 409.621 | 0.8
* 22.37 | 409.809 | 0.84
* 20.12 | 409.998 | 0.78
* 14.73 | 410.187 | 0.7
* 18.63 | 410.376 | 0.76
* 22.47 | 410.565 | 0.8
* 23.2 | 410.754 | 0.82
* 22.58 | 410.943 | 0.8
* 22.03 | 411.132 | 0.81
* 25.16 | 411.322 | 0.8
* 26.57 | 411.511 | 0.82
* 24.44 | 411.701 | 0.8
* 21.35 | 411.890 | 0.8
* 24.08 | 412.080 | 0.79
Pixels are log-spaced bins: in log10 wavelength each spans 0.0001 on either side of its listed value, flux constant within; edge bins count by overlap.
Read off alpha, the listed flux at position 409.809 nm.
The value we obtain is 22.37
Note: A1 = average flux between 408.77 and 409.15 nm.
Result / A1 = 25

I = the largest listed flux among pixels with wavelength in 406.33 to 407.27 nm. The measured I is 22.33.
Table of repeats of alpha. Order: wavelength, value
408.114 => 25.57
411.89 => 21.35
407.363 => 22.29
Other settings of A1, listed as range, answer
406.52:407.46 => 20.2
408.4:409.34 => 23.8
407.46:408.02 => 19.2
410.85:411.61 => 24.1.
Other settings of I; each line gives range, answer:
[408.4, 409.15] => 25.54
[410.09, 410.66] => 22.47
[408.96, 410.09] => 25.31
